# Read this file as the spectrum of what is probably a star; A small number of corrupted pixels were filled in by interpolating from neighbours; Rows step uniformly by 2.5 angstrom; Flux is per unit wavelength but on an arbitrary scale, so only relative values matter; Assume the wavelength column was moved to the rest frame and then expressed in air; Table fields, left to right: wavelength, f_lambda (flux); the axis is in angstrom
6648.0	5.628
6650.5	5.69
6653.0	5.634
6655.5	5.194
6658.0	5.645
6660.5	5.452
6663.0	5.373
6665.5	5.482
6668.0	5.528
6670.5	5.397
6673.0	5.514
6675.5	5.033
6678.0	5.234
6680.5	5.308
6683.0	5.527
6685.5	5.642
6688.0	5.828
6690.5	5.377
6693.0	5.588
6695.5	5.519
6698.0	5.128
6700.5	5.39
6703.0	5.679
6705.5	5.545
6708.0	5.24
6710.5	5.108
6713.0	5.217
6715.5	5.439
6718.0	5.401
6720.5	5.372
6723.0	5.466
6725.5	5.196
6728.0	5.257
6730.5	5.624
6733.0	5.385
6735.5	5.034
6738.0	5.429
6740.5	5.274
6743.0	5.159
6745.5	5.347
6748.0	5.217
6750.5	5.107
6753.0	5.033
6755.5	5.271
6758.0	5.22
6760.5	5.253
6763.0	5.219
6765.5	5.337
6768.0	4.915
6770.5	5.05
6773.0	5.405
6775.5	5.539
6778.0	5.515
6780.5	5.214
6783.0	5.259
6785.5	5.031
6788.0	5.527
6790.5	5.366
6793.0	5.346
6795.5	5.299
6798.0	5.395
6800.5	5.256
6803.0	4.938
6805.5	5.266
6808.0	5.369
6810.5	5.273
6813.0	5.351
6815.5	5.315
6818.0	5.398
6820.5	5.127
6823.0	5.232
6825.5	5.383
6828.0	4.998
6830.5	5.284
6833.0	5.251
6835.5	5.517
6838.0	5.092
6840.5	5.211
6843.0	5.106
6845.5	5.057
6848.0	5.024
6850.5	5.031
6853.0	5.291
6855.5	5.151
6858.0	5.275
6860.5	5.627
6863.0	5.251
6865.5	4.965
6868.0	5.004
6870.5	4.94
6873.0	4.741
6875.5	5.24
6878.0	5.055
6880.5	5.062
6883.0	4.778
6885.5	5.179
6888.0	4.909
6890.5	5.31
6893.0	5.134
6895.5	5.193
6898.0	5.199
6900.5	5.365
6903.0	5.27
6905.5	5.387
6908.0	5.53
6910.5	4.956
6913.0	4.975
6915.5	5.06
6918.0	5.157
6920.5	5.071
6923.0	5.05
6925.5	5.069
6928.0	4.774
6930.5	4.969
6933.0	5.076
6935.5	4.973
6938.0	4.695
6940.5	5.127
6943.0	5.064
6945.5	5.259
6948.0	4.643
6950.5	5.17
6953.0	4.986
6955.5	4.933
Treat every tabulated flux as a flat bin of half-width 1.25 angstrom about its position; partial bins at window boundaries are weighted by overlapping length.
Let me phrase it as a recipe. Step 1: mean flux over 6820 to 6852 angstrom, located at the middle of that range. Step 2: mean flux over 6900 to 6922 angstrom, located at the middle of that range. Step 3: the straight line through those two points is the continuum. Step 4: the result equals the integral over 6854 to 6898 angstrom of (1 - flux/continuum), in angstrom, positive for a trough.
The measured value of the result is 0.6 angstrom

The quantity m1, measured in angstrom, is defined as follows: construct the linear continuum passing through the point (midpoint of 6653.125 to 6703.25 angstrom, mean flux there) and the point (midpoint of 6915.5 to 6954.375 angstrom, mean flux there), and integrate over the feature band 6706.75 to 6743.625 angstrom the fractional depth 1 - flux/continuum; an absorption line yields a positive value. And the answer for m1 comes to 0.4 angstrom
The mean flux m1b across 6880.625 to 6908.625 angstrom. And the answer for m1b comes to 5.19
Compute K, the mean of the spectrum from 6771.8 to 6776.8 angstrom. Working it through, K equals 5.47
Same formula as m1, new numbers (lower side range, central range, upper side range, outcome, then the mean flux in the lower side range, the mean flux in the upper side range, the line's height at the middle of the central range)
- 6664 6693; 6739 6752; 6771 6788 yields 0.4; 5.45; 5.33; 5.37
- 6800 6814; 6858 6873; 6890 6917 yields 0.3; 5.24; 5.21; 5.22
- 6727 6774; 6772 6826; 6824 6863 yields -0.8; 5.24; 5.22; 5.23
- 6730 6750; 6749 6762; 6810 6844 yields 0.3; 5.29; 5.25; 5.28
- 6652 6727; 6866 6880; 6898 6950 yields 0.4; 5.41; 5.08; 5.15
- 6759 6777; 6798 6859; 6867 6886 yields -1.4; 5.25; 4.99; 5.11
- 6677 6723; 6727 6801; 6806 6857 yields 0.7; 5.42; 5.22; 5.33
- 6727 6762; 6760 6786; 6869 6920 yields -0.1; 5.26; 5.12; 5.23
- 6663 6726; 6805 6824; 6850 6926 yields -0.2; 5.41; 5.14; 5.24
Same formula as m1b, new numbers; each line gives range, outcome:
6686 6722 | 5.42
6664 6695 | 5.46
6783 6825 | 5.28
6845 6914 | 5.14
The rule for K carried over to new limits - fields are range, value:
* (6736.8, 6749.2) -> 5.28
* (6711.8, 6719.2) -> 5.35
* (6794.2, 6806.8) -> 5.23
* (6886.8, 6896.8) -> 5.14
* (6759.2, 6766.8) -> 5.27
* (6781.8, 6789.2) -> 5.27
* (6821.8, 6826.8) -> 5.31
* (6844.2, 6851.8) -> 5.04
